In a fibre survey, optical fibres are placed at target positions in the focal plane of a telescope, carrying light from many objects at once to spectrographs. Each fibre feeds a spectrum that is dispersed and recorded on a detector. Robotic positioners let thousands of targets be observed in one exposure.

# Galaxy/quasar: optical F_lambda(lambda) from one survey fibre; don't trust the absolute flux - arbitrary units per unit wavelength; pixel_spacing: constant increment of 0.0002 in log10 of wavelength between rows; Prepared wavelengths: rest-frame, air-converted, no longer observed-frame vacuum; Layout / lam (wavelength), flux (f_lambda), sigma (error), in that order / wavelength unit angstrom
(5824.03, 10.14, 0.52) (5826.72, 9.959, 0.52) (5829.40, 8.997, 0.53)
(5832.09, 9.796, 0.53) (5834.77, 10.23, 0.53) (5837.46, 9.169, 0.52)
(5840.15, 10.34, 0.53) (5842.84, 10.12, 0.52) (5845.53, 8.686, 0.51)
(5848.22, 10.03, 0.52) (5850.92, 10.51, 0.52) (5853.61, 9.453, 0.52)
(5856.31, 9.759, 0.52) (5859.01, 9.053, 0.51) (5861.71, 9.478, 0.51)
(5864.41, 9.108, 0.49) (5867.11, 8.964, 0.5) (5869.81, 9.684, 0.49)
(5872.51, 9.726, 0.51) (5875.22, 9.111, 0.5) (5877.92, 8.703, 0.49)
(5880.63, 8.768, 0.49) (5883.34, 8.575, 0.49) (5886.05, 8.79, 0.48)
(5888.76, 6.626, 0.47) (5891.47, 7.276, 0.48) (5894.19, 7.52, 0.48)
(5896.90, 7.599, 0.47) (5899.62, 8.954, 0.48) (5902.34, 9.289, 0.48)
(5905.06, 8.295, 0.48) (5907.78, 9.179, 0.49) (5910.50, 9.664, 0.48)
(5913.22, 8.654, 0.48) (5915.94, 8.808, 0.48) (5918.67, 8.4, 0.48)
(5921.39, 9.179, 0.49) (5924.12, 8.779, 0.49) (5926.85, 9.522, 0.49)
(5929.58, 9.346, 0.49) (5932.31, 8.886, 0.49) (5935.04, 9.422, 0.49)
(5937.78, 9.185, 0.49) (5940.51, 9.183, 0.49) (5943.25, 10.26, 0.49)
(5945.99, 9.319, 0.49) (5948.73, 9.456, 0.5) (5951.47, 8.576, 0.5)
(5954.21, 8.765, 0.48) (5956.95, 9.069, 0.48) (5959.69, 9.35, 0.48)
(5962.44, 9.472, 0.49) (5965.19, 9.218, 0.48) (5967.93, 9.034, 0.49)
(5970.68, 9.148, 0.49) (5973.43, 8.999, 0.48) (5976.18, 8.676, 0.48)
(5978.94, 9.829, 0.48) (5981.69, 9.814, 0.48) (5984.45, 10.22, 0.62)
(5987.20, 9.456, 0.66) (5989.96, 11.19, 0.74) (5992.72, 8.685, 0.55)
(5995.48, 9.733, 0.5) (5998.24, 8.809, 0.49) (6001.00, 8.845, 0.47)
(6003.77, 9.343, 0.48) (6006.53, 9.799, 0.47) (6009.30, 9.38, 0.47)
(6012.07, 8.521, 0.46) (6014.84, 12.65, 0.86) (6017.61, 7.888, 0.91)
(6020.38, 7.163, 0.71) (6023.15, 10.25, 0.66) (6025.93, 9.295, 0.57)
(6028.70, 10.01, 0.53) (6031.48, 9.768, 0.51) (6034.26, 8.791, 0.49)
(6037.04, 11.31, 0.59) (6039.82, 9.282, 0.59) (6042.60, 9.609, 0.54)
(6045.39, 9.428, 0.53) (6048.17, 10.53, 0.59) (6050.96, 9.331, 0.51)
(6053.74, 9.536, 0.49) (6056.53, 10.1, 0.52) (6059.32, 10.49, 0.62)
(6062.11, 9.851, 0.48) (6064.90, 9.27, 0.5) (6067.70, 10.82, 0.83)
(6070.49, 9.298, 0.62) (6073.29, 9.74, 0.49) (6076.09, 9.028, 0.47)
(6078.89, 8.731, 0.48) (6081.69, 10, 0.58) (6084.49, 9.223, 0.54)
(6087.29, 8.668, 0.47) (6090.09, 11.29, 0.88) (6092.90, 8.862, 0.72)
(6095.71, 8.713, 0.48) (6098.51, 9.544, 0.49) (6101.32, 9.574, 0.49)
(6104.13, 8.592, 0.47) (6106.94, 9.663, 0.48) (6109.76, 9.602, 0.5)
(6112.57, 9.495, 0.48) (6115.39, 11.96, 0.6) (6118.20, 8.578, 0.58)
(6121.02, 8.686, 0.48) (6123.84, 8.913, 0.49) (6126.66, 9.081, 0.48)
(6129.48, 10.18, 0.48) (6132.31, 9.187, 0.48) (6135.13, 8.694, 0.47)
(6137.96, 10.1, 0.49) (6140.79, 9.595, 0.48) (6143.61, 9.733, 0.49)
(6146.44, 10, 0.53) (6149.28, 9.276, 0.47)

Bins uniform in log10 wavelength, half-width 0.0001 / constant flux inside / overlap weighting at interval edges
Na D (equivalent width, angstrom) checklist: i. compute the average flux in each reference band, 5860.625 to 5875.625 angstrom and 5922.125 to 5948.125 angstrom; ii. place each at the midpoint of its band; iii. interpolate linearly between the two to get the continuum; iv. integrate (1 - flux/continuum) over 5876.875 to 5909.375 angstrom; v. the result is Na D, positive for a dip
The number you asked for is 3.62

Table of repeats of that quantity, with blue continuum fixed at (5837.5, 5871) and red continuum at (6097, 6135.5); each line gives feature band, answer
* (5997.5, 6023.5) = 0.70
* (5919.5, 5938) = 0.72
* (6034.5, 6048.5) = -0.62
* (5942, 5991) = 0.48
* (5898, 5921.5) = 1.58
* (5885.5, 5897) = 2.51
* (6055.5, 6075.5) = -0.93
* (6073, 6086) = 0.20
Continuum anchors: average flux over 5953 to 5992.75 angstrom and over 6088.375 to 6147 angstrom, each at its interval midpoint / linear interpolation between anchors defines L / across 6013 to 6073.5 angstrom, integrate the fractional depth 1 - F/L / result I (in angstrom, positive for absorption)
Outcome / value -1.72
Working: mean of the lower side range 9.42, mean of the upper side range 9.52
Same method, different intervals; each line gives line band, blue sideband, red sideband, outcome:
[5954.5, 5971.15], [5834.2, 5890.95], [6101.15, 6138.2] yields 0.2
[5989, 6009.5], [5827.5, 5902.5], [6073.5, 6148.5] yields -0.3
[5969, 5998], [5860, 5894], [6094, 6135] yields -1.7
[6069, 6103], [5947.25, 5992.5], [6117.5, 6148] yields -0.1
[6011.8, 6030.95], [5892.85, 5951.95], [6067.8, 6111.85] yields -0.5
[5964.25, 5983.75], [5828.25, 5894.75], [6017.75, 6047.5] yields 0.1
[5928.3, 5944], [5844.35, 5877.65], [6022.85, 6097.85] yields 0.3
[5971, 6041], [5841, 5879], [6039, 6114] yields 0.2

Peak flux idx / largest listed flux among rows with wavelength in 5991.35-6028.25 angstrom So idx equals 12.65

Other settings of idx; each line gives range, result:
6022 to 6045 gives 11.31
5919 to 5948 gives 10.26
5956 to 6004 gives 11.19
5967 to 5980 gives 9.829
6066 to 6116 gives 11.96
